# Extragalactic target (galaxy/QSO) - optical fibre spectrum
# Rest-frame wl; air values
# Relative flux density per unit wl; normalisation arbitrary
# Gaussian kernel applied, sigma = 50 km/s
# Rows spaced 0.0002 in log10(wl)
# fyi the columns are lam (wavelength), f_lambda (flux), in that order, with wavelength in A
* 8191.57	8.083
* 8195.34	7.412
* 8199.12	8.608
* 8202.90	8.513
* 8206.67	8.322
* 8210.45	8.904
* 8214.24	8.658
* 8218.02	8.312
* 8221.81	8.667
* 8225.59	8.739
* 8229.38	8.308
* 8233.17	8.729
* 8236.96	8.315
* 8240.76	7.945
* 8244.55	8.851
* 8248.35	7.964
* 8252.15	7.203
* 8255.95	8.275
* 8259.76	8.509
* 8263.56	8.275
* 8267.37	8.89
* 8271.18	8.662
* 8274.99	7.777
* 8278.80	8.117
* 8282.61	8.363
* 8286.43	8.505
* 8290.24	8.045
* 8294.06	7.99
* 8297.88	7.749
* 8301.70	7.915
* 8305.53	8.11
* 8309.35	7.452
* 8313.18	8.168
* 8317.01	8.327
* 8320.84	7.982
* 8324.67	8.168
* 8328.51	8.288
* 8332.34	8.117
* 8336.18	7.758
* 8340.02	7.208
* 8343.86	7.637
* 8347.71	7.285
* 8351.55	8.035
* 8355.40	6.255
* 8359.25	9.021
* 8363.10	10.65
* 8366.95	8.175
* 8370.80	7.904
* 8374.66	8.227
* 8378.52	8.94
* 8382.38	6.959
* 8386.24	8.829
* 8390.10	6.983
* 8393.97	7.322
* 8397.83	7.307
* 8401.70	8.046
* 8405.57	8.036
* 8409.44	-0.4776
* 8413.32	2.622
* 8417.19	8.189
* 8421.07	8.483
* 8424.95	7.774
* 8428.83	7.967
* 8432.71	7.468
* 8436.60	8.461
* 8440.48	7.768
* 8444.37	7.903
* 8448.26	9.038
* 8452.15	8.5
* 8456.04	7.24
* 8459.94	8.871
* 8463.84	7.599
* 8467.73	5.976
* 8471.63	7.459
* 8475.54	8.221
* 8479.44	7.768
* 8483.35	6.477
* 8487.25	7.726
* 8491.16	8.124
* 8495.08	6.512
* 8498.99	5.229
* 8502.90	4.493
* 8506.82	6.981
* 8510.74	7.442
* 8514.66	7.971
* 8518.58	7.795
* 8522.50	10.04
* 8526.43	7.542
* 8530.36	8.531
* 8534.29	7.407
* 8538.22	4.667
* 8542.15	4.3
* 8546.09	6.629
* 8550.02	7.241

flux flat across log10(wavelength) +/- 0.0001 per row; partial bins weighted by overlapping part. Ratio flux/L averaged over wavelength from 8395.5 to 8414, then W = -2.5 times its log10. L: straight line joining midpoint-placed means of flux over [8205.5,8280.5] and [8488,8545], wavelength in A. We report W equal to 0.38 mag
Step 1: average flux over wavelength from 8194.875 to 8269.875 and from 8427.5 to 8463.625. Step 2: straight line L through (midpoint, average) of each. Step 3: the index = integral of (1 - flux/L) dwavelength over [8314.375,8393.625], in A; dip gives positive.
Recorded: 2.0 A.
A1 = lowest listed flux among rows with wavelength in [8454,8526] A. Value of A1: 4.493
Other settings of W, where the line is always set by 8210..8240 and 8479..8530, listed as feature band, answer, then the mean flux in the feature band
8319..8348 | 0.03 mag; 7.83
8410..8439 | 0.10 mag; 6.92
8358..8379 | -0.12 mag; 8.8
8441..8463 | -0.10 mag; 8.24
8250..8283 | 0.02 mag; 8.22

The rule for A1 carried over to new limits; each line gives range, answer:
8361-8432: -0.4776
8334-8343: 7.208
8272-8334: 7.452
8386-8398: 6.983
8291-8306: 7.749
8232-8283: 7.203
